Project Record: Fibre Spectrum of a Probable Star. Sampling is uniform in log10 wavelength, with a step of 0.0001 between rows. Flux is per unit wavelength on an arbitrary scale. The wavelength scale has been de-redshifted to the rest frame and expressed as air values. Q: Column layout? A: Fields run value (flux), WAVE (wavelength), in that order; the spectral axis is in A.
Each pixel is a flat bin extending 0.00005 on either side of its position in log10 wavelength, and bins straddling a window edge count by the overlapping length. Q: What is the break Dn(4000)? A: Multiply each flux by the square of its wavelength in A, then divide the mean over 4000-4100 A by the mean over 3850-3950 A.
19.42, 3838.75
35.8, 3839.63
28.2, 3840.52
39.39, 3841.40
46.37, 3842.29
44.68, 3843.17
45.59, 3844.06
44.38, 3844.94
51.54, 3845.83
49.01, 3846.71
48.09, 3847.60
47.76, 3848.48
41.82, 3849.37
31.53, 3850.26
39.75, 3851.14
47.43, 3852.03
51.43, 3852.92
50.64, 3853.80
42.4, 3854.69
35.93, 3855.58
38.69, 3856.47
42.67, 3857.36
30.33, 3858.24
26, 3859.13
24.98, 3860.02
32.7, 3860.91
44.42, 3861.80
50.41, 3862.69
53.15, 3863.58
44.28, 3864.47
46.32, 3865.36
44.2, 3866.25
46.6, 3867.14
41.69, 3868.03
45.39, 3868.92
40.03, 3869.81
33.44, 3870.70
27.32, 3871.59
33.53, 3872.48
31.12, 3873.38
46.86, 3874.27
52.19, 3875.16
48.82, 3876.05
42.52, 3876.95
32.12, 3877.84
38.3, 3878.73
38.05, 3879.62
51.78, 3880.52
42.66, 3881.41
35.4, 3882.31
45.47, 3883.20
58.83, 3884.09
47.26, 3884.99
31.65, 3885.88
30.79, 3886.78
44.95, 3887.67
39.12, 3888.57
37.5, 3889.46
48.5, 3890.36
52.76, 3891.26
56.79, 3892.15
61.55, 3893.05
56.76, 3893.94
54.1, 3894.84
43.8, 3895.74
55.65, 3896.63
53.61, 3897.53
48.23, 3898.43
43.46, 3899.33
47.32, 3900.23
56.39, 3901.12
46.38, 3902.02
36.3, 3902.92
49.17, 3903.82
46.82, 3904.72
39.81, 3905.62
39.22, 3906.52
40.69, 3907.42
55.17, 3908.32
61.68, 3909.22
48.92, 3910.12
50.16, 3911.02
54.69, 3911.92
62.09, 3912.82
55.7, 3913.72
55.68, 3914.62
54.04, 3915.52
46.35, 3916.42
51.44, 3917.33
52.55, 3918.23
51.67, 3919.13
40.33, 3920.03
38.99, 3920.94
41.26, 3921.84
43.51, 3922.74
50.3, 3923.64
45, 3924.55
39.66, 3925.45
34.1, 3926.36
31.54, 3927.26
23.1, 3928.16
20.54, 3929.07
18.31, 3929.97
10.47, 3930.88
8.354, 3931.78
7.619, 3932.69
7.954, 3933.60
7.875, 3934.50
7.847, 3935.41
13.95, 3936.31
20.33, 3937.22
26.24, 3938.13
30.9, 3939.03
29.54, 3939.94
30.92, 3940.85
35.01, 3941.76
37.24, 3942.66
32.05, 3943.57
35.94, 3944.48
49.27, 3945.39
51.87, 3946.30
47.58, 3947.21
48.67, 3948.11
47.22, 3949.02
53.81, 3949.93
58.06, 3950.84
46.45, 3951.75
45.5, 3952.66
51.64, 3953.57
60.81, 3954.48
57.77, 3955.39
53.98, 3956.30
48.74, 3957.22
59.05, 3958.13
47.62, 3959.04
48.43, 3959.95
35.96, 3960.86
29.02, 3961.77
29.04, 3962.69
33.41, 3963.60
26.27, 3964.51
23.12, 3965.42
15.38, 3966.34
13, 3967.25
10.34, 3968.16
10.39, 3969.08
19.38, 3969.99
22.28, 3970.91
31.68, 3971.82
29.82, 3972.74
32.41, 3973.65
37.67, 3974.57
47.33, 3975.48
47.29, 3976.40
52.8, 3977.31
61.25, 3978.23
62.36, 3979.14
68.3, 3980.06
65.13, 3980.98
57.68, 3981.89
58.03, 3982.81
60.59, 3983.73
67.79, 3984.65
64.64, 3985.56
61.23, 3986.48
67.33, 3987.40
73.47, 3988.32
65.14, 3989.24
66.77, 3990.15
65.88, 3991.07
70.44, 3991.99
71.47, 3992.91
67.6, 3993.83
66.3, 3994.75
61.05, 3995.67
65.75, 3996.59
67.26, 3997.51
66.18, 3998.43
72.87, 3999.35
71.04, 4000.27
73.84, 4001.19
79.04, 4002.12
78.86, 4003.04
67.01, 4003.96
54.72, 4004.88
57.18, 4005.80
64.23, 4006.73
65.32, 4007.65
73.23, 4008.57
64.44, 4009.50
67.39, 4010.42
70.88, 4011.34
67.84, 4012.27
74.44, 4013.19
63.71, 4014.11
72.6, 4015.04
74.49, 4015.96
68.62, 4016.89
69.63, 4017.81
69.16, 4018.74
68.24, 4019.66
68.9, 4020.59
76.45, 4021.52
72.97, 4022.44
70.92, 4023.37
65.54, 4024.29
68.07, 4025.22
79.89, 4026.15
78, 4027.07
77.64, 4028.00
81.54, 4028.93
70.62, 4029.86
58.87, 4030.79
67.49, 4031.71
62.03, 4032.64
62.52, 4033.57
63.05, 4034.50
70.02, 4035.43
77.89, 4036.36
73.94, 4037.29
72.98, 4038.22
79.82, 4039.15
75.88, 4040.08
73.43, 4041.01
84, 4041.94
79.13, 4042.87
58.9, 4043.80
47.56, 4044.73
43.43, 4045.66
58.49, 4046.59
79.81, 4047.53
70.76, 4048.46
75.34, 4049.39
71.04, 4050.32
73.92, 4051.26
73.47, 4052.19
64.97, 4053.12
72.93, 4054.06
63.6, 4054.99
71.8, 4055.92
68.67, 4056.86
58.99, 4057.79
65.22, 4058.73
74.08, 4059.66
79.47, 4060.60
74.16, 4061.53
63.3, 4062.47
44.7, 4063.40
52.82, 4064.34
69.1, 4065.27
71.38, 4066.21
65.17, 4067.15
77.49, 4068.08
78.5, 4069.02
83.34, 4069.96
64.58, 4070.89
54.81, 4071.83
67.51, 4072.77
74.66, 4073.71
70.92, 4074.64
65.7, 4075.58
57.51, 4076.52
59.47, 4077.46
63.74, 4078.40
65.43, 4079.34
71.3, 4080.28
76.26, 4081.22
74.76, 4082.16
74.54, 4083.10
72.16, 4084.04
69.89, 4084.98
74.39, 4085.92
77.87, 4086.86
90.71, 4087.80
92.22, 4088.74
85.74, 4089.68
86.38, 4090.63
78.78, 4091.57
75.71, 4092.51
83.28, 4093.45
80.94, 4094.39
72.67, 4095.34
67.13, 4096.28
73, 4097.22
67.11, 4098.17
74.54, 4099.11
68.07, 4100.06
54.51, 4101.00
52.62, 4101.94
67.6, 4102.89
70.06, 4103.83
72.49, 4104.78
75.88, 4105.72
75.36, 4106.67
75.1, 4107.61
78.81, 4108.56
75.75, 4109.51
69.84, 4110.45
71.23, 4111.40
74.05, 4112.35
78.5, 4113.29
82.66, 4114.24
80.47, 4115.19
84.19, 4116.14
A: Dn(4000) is 1.86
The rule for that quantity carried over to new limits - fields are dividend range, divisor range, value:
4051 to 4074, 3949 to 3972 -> 1.92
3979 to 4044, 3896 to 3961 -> 1.74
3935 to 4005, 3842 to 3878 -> 1.22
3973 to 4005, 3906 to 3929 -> 1.42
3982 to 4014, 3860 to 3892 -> 1.70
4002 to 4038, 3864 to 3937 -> 1.79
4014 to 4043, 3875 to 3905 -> 1.66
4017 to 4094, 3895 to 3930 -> 1.66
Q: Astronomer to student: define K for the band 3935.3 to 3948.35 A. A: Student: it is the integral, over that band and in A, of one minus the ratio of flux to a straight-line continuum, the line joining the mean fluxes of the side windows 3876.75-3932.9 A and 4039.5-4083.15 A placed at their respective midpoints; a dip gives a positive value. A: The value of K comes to 4.2 A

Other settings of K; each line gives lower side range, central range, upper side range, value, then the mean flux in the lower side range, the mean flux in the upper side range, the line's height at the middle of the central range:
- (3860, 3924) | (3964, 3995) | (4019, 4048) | 6.36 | 45.9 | 69.9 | 60.8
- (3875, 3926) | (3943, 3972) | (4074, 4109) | 8.31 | 47.2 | 72.8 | 54.8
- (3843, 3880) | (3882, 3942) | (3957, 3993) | 4.17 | 41.6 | 46.2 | 43.7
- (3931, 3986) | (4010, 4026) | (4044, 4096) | -4.23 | 38.5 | 70.4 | 55.5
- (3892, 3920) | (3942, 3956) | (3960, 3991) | -0.46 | 50.6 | 44.2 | 46.7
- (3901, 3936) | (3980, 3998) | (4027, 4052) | -2.71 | 39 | 69.8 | 56.9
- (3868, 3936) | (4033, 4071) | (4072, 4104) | -1.64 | 41.6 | 72.1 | 66.2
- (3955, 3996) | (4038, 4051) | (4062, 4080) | -1.80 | 48.1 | 65.9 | 60.9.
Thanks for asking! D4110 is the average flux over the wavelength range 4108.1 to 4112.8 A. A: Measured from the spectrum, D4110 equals 73.9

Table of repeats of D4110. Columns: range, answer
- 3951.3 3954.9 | 51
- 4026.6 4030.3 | 77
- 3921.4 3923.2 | 42.6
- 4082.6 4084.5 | 73.4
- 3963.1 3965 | 29.8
